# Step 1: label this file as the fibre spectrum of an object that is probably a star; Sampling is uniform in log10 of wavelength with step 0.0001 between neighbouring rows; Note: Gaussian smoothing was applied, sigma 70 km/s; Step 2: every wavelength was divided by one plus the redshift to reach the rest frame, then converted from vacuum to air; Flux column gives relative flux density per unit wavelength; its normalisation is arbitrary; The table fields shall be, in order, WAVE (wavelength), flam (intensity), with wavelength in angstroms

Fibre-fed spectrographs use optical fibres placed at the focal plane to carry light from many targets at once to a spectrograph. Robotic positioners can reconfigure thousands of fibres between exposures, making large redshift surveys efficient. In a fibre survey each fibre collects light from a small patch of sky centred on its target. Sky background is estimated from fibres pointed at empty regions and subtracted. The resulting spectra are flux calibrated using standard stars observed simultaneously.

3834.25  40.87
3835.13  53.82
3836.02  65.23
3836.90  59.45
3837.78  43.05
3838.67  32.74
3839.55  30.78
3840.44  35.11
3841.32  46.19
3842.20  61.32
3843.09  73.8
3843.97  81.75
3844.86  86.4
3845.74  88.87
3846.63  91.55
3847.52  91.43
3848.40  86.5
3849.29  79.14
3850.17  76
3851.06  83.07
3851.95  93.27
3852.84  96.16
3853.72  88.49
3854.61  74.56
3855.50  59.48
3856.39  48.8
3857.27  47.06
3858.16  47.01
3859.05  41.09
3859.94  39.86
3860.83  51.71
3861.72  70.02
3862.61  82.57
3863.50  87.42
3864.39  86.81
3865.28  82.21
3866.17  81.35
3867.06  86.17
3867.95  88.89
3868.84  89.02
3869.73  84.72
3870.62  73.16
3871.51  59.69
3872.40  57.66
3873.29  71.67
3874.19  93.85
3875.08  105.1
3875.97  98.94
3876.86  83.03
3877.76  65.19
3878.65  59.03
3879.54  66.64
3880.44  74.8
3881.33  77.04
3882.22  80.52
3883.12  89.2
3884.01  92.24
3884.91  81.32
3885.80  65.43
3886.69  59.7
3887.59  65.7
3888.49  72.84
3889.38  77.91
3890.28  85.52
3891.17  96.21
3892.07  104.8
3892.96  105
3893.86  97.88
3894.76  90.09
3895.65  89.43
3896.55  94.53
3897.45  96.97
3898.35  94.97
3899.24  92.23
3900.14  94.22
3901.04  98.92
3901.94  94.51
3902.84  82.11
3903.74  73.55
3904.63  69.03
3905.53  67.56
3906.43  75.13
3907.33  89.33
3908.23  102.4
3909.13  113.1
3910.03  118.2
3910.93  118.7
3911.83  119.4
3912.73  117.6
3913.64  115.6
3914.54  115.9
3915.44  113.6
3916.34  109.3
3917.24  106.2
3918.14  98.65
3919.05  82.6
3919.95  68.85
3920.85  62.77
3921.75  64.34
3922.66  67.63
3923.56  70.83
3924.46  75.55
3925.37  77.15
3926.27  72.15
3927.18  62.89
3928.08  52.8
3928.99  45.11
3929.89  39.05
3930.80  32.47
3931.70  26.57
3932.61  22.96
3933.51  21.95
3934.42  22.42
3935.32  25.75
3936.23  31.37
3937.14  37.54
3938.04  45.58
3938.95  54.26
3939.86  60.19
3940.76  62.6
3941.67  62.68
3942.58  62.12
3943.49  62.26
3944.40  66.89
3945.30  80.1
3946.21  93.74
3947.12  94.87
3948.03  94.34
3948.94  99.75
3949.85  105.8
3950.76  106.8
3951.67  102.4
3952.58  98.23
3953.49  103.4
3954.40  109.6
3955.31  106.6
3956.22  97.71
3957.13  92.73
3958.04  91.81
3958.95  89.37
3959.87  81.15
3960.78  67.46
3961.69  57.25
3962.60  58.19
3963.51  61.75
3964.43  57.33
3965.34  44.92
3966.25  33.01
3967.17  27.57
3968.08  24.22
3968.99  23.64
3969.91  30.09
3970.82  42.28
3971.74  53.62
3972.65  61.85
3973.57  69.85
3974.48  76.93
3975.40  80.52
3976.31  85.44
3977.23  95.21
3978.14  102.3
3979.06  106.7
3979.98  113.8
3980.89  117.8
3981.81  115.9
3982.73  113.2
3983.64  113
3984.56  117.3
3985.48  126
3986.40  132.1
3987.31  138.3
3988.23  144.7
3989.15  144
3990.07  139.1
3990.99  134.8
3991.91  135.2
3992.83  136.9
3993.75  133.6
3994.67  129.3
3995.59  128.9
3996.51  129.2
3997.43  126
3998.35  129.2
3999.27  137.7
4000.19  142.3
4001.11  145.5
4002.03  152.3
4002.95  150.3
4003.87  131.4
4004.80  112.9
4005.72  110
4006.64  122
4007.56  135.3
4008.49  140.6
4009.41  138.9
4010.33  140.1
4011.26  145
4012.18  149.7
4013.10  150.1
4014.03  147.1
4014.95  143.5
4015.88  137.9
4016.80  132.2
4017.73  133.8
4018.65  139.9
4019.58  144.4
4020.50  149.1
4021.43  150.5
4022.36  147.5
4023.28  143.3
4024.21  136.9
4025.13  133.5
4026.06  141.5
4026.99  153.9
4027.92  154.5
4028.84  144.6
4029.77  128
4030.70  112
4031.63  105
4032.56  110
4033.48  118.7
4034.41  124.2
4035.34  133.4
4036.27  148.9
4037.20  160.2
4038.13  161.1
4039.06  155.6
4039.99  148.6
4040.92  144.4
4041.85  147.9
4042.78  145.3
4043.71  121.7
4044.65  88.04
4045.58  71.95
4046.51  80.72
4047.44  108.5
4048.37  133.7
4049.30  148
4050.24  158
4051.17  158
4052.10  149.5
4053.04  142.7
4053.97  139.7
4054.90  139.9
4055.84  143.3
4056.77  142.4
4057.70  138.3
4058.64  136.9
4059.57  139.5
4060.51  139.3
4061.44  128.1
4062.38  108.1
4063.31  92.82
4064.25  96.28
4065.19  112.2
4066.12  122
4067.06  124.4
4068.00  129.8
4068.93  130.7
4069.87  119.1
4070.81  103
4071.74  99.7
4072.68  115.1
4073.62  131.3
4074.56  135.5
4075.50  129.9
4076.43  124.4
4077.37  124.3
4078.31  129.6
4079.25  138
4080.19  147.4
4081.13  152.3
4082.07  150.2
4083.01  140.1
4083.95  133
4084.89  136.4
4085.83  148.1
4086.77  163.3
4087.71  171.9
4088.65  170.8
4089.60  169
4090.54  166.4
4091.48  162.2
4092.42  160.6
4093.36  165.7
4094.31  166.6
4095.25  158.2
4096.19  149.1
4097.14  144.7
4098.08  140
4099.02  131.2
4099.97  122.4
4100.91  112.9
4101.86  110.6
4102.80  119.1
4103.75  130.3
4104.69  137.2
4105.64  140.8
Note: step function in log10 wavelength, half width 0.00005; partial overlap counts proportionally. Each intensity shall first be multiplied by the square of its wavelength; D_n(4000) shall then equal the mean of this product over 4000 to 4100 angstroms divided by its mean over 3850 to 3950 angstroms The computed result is 1.92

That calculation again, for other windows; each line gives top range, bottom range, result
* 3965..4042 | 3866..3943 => 1.66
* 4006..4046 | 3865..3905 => 1.76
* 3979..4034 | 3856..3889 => 1.96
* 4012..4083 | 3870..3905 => 1.74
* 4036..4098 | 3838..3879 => 2.10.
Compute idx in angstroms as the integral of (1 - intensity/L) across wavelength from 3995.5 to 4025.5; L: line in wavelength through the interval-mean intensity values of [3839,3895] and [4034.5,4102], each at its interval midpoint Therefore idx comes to -4.9 angstroms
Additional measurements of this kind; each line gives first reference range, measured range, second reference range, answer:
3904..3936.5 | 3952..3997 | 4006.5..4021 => 8.2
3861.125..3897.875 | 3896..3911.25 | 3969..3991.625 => -1.0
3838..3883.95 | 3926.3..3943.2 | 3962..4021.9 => 9.2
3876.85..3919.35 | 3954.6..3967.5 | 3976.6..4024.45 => 5.1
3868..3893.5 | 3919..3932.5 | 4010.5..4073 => 5.1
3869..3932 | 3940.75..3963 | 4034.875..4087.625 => 2.8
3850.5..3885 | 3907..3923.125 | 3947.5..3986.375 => -4.1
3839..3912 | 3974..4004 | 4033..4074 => -3.4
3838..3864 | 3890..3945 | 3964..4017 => 6.7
